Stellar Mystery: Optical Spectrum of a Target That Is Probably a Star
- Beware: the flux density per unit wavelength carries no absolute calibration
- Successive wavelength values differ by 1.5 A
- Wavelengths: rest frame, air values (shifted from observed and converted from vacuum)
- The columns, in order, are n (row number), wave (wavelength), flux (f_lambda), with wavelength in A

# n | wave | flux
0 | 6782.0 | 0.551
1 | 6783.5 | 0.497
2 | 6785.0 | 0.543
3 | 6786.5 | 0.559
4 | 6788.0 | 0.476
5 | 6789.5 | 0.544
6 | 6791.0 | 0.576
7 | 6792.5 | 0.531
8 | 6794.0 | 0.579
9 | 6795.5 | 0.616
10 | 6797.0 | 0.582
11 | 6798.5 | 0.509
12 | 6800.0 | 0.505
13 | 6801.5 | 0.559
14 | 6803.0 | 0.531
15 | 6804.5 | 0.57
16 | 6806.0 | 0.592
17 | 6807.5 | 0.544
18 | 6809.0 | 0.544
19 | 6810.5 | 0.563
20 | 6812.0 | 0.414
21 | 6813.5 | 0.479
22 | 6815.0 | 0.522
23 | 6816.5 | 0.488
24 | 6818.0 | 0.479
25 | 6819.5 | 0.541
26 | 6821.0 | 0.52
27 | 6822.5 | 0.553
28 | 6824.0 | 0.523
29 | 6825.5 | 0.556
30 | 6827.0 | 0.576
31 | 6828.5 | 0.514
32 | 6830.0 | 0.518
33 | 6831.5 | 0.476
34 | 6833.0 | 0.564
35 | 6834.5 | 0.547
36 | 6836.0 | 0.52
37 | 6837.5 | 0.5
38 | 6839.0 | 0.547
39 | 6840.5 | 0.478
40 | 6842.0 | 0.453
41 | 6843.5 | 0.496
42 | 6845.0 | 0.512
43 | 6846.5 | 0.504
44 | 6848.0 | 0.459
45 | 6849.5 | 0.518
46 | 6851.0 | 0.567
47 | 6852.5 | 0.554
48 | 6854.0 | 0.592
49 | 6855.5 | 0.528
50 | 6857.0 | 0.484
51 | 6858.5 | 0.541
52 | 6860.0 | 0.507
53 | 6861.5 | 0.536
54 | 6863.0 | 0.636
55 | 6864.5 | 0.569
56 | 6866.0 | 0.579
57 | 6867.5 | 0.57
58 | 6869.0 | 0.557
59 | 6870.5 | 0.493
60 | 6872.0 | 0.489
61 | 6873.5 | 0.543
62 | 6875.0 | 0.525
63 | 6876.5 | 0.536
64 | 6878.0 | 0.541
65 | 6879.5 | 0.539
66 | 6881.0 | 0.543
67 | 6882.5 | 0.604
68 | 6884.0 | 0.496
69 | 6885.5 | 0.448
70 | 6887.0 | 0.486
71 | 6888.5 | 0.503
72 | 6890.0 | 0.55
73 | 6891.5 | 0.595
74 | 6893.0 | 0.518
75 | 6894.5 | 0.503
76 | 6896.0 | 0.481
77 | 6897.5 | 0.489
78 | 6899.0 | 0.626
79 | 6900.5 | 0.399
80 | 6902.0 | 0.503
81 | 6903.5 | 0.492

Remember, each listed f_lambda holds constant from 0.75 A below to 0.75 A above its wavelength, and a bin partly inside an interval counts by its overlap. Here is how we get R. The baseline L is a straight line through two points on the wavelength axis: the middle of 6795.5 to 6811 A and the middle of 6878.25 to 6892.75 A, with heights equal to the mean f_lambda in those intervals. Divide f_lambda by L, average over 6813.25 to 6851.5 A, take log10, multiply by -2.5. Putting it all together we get 0.059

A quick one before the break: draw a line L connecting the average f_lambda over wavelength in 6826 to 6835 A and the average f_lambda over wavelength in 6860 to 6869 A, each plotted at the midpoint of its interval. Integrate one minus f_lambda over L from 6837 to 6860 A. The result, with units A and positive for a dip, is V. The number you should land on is 1.6 A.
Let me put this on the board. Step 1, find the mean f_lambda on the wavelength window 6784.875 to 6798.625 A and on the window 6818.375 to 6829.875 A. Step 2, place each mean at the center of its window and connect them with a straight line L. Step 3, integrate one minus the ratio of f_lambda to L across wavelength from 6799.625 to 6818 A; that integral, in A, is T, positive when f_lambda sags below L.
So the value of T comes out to 0.7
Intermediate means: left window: 0.554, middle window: 0.524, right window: 0.537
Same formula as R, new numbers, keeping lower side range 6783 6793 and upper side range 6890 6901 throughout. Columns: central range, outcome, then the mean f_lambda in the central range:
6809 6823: 0.05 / 0.508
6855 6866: -0.04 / 0.546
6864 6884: -0.04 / 0.543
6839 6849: 0.08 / 0.489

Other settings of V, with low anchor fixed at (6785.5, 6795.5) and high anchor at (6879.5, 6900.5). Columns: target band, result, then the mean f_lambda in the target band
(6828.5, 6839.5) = 0.29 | 0.523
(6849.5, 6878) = -0.78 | 0.544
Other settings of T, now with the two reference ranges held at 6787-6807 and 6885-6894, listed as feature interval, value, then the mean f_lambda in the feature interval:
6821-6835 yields 0.13 A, 0.535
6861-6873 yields -0.62 A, 0.554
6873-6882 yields -0.29 A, 0.54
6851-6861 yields -0.12 A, 0.537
